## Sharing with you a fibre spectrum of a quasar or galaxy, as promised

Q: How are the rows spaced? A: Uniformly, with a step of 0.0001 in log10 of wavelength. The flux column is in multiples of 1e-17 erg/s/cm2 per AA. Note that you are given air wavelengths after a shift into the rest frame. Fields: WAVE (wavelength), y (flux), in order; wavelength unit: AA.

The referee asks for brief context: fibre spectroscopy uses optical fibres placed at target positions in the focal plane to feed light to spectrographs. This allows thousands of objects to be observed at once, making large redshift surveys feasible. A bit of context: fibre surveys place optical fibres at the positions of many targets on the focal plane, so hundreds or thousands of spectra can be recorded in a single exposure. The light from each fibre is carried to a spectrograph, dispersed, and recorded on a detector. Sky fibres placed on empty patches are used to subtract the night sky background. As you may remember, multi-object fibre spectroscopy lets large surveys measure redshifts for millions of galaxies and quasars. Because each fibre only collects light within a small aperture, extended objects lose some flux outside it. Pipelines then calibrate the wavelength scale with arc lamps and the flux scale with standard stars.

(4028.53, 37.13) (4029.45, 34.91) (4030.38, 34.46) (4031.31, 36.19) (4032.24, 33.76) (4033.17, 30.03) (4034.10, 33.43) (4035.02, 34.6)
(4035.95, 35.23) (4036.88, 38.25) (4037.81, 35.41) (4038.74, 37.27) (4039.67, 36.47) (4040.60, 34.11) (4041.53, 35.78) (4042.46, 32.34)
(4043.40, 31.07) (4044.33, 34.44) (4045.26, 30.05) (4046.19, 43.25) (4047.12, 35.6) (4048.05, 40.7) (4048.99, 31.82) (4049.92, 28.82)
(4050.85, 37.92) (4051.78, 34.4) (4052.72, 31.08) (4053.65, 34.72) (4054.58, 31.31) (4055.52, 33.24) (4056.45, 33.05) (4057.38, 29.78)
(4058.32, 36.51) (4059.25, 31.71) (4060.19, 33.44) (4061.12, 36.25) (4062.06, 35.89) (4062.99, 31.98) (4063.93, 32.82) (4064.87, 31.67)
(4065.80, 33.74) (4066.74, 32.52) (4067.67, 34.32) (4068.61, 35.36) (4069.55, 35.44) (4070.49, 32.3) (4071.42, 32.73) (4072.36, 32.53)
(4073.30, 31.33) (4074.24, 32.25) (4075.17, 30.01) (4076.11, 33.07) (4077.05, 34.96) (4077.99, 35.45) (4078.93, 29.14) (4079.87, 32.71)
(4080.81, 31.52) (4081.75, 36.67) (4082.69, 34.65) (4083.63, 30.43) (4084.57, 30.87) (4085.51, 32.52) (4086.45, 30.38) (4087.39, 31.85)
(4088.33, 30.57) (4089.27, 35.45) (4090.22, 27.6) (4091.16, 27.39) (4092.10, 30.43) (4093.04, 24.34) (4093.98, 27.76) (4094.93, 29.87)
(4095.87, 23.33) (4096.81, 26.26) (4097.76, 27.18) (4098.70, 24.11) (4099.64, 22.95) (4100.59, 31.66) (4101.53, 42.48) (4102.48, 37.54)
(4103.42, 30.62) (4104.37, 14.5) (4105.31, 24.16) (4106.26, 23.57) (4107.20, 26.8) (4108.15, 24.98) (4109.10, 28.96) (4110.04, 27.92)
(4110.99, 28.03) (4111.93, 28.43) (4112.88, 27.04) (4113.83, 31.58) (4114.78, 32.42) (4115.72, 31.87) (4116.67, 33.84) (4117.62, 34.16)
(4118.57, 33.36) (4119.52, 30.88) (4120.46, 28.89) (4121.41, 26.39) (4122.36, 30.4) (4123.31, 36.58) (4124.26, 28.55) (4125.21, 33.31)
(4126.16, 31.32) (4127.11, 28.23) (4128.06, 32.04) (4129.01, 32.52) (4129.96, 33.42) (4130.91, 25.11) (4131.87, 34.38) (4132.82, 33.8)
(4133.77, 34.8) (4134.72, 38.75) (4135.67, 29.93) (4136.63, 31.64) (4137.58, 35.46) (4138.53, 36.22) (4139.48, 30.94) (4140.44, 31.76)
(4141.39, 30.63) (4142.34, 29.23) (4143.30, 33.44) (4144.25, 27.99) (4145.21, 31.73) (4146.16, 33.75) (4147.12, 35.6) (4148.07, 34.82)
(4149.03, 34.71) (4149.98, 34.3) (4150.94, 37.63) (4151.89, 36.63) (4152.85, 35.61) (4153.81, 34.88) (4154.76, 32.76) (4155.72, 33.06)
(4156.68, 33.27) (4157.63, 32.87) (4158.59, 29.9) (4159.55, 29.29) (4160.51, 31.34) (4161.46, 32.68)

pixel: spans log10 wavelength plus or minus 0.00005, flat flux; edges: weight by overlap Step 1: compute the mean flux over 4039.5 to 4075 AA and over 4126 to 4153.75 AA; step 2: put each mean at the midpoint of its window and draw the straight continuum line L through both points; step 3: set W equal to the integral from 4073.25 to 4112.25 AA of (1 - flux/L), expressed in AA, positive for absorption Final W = 4.4 AA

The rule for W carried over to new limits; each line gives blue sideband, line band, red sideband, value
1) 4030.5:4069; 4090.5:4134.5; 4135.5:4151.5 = 5.01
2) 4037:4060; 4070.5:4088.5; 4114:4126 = 0.45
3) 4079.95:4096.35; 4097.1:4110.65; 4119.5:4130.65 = 1.32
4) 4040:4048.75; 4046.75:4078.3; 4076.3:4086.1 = 0.51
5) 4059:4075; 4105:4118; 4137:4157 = 1.77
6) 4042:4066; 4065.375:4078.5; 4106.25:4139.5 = -0.08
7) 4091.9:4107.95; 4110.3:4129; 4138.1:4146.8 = -0.94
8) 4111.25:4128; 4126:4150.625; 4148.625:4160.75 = -0.17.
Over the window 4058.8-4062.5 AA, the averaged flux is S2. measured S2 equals 34.3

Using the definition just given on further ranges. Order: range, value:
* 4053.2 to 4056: 33.1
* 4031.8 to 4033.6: 31.9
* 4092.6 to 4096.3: 26.4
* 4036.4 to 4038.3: 36.8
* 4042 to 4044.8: 32.5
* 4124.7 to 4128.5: 31.2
